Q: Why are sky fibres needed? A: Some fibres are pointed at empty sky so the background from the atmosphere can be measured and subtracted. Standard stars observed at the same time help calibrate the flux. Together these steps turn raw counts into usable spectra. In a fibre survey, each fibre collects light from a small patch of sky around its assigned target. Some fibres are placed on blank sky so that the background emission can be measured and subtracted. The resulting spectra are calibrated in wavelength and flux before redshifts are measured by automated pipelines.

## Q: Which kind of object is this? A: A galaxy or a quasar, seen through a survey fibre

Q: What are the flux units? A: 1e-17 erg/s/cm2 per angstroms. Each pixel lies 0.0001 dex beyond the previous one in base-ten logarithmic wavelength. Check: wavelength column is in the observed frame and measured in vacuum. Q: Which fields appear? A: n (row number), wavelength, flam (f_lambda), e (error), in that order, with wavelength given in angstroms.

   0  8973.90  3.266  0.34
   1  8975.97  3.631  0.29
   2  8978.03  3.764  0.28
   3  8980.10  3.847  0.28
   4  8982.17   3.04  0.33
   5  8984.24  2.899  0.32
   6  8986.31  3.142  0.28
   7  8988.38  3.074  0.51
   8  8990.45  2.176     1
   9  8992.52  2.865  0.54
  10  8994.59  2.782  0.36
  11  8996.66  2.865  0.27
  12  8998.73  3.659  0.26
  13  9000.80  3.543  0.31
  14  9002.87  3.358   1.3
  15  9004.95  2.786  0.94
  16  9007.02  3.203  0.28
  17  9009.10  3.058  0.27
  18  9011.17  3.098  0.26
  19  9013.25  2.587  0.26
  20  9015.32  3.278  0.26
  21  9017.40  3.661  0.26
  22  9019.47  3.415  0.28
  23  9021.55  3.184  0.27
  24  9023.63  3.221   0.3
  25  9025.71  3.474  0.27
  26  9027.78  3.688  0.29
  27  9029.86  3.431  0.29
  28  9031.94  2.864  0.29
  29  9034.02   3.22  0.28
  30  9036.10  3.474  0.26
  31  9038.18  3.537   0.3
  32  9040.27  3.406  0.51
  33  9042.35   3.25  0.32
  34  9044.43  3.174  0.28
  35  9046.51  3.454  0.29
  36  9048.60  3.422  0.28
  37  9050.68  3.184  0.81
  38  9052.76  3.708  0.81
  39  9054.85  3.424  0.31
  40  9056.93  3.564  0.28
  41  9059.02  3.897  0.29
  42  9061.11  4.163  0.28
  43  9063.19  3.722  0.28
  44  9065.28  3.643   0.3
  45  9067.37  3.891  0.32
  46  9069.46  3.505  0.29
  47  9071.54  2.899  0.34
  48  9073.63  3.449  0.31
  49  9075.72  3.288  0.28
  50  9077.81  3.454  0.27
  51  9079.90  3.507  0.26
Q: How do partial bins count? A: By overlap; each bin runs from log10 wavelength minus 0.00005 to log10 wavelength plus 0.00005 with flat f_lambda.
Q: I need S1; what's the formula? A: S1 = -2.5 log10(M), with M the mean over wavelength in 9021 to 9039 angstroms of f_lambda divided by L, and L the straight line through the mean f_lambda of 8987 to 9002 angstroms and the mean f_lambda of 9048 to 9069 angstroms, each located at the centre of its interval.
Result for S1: 0.01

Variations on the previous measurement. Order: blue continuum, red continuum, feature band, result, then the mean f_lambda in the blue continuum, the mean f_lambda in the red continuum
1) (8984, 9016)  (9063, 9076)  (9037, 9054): -0.02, 3.02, 3.48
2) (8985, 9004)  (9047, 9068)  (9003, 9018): 0.04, 3.05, 3.65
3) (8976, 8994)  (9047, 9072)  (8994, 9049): 0.03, 3.12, 3.6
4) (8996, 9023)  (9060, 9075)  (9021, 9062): 0.00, 3.21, 3.61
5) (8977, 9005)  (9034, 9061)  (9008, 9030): 0.01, 3.14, 3.47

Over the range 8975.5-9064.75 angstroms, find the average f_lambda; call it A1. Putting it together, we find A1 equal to 3.31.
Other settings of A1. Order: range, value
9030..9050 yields 3.31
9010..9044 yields 3.3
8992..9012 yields 3.13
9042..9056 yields 3.38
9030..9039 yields 3.28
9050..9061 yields 3.62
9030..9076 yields 3.46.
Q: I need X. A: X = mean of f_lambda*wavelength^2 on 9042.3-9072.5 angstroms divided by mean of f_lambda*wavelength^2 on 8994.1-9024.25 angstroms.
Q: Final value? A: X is 1.1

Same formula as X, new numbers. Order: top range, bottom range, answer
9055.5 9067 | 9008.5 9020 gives 1.20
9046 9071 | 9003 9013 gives 1.21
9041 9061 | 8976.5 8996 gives 1.15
